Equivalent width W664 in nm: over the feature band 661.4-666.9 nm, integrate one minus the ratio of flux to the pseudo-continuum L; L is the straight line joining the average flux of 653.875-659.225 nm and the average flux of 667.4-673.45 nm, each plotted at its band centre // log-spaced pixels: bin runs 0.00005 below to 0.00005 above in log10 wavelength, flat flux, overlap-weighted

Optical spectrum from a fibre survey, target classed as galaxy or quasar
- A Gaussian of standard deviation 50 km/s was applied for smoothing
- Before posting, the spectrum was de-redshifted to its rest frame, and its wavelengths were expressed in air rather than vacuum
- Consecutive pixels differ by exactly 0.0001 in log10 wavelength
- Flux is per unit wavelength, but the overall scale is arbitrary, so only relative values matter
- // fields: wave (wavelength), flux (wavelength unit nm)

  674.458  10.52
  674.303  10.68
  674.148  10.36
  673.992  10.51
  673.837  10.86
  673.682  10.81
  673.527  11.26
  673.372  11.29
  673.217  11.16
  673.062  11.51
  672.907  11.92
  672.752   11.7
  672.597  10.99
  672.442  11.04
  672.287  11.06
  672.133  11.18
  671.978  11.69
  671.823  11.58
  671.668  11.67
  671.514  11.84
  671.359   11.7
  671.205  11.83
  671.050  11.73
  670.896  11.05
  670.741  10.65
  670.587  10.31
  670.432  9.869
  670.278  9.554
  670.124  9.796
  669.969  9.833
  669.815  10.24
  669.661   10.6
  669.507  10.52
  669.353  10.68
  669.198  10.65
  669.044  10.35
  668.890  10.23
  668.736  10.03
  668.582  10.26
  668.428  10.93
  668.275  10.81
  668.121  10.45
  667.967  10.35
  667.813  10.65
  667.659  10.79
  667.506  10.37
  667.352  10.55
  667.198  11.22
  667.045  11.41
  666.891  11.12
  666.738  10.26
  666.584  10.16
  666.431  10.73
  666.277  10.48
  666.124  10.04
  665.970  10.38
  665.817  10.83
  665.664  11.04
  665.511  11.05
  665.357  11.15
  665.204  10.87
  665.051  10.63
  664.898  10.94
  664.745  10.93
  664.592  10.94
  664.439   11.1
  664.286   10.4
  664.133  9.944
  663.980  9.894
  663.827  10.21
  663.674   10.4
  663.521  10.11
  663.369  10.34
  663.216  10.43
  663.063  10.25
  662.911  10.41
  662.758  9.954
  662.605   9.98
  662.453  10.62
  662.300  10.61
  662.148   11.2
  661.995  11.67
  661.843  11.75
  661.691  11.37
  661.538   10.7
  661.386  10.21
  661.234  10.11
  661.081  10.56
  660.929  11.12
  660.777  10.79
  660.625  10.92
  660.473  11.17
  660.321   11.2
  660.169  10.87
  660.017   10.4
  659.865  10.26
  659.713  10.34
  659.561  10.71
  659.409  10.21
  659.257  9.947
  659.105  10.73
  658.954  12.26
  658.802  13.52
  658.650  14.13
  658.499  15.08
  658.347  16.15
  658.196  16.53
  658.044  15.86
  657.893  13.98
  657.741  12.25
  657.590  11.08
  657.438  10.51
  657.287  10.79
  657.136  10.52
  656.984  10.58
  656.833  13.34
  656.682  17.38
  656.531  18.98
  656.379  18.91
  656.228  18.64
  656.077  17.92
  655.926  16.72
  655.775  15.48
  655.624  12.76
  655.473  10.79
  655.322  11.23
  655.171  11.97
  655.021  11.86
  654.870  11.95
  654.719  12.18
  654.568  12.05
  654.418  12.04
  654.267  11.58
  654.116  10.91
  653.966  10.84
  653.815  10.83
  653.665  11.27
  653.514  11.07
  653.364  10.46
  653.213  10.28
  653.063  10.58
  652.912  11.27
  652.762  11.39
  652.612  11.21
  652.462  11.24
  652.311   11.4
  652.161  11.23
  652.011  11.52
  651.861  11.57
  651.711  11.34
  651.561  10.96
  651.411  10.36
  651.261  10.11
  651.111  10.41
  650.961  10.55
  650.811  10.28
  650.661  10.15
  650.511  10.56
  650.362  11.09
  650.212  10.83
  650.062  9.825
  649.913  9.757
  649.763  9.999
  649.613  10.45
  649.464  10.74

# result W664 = 0.63 nm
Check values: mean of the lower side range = 13.4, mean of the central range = 10.6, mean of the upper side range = 10.8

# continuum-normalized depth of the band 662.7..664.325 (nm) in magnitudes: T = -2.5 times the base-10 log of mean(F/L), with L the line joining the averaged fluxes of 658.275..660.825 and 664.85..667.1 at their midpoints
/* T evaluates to 0.09 mag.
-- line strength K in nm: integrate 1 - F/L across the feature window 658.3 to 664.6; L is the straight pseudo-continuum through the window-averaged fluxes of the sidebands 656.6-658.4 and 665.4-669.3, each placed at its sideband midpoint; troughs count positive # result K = 0.62 nm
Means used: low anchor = 13.2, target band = 11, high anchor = 10.6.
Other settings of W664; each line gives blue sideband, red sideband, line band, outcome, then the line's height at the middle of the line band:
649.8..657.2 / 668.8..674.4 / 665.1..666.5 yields 0.07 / 11.3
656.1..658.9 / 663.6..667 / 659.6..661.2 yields 0.28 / 13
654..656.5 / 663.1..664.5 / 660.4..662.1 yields 0.05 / 11.3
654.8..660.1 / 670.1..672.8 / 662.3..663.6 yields 0.22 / 12.4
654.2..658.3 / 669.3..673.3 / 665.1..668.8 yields 0.34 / 11.8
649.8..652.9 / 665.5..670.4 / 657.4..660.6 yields -0.48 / 10.7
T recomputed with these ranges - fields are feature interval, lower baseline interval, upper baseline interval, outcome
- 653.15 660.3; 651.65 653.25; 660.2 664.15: -0.163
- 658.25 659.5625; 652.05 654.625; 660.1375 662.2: -0.153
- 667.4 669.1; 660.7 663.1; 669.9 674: 0.046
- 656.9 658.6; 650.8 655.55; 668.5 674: -0.177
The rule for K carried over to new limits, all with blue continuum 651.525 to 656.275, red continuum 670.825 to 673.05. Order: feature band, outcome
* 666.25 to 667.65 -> 0.11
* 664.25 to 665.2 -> 0.07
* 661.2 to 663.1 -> 0.18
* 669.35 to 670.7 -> 0.17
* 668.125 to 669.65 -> 0.14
